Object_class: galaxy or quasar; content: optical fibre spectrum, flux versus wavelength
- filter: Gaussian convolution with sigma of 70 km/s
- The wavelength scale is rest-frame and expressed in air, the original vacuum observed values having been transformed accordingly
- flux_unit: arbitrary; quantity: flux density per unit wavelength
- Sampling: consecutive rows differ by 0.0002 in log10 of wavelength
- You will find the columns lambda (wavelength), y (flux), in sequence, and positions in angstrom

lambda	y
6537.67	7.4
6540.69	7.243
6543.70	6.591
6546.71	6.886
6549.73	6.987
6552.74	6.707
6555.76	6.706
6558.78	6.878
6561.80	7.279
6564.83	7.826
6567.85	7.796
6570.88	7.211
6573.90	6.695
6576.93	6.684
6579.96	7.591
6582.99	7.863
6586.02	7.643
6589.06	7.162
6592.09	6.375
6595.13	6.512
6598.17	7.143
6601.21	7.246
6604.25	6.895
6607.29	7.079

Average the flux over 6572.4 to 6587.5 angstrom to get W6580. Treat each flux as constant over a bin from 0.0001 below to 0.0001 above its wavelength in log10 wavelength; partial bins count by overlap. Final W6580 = 7.3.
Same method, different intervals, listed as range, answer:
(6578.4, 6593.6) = 7.33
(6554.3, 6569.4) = 7.3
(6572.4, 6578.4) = 6.69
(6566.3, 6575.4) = 7.24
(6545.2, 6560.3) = 6.84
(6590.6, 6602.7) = 6.82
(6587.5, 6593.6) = 6.77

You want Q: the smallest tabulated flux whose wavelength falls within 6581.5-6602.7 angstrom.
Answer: 6.375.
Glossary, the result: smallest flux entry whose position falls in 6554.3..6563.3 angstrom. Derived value 6.706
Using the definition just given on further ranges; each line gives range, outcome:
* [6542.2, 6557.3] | 6.591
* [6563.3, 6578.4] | 6.684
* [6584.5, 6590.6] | 7.162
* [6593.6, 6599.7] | 6.512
